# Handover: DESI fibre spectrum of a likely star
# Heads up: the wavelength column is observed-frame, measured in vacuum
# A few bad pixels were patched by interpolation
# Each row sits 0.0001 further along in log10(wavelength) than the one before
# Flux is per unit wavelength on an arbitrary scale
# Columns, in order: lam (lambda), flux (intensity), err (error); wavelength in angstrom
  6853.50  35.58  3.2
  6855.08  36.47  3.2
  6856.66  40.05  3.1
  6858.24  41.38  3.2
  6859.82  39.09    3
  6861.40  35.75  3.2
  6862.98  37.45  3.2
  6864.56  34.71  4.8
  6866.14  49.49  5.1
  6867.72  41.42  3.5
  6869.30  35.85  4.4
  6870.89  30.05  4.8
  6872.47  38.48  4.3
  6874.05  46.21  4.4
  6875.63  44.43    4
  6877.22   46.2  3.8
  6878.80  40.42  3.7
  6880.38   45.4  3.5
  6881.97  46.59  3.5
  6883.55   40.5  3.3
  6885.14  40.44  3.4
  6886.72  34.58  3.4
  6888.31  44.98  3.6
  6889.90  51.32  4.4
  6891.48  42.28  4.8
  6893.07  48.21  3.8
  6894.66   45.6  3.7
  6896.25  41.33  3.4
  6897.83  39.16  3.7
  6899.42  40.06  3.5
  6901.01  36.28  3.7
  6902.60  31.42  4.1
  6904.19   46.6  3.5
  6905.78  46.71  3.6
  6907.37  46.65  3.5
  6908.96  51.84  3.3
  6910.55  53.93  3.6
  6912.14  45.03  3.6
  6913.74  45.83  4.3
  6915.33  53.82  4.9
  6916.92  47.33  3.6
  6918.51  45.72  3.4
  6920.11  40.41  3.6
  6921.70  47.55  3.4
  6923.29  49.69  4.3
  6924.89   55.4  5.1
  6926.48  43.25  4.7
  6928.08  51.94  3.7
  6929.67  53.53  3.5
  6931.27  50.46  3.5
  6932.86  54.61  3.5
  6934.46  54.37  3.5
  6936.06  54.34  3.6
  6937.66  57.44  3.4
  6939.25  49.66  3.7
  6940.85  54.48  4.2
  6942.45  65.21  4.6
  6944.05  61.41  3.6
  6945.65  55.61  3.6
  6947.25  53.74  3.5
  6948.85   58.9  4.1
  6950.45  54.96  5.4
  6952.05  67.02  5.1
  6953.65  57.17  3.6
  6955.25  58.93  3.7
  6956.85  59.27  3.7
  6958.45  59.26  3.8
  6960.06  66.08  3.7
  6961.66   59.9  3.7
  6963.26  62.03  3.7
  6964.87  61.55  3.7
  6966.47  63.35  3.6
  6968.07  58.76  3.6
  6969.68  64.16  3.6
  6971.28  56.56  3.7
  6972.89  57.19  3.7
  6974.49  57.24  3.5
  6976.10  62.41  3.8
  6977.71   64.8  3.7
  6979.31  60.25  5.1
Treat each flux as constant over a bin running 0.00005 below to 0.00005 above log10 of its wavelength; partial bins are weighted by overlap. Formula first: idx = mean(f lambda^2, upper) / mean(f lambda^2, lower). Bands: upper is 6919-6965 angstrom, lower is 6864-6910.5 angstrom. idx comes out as 1.3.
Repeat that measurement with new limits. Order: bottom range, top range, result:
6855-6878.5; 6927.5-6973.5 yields 1.49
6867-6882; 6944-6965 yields 1.48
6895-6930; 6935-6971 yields 1.30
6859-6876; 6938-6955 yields 1.51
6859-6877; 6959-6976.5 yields 1.58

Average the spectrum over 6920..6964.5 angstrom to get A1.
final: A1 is 55.9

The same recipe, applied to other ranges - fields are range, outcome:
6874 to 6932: 45.4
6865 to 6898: 42.5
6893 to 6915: 44.3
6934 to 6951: 56.4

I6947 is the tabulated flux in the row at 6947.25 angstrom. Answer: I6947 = 53.74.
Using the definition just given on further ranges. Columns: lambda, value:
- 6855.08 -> 36.47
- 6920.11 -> 40.41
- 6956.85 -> 59.27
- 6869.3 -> 35.85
